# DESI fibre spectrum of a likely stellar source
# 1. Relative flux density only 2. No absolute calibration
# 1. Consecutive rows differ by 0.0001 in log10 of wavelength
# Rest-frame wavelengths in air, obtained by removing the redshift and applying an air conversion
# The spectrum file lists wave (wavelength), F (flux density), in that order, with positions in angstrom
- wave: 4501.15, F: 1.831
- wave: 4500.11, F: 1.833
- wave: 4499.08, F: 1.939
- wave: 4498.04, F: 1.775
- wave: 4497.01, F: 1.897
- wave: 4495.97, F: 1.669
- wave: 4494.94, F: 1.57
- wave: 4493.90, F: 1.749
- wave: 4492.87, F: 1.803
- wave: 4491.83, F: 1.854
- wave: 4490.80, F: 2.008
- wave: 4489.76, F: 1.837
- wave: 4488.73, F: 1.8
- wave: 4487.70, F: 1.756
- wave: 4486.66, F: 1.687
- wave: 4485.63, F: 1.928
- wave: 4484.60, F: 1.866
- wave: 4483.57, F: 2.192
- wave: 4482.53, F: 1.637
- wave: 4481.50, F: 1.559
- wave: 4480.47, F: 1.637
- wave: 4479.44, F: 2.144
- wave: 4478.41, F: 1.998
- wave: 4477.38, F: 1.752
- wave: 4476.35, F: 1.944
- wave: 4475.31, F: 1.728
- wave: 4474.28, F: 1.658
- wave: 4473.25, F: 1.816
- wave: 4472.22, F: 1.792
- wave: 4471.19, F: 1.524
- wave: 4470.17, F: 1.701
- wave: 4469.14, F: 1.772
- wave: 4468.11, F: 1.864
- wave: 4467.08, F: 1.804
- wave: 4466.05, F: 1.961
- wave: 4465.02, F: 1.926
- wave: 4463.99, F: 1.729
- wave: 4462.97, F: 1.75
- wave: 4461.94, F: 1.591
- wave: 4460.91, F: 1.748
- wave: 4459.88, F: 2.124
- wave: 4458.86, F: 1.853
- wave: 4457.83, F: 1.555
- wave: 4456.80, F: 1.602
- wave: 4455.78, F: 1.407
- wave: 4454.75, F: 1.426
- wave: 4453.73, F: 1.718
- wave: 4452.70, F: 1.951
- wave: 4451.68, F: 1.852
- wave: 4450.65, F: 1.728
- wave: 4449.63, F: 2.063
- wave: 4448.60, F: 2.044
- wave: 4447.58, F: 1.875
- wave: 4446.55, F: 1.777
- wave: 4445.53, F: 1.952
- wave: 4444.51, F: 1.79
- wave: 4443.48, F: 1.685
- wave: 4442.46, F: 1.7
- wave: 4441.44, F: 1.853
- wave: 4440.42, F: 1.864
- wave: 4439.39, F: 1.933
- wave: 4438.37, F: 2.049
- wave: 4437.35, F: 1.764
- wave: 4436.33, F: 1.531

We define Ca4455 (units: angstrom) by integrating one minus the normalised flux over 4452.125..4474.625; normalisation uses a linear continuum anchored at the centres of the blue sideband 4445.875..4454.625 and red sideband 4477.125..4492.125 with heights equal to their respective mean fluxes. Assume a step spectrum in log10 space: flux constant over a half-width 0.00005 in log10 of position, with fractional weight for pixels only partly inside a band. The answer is 1.4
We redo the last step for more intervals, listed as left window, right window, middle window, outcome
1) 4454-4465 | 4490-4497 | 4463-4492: -1.2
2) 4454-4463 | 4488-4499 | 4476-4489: -0.6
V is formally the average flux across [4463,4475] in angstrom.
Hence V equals 1.78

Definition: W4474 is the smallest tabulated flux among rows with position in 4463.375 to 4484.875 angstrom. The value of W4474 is 1.524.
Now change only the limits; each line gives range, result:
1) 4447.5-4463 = 1.407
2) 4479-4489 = 1.559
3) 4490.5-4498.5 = 1.57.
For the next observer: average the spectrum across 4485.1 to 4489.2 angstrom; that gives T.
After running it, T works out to 1.79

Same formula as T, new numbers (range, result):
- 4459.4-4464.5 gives 1.79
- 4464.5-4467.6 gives 1.89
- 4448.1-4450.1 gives 2.05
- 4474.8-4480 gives 1.91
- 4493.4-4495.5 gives 1.66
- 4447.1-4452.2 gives 1.91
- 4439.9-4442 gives 1.85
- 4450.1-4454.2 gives 1.82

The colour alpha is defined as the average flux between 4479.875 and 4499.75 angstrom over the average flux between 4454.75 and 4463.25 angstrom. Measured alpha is 1.07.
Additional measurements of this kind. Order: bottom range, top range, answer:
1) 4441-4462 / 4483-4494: 1.05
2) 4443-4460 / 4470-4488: 1.01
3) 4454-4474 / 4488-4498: 1.04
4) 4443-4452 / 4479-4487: 0.98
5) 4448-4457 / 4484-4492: 1.05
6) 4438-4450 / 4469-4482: 0.94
